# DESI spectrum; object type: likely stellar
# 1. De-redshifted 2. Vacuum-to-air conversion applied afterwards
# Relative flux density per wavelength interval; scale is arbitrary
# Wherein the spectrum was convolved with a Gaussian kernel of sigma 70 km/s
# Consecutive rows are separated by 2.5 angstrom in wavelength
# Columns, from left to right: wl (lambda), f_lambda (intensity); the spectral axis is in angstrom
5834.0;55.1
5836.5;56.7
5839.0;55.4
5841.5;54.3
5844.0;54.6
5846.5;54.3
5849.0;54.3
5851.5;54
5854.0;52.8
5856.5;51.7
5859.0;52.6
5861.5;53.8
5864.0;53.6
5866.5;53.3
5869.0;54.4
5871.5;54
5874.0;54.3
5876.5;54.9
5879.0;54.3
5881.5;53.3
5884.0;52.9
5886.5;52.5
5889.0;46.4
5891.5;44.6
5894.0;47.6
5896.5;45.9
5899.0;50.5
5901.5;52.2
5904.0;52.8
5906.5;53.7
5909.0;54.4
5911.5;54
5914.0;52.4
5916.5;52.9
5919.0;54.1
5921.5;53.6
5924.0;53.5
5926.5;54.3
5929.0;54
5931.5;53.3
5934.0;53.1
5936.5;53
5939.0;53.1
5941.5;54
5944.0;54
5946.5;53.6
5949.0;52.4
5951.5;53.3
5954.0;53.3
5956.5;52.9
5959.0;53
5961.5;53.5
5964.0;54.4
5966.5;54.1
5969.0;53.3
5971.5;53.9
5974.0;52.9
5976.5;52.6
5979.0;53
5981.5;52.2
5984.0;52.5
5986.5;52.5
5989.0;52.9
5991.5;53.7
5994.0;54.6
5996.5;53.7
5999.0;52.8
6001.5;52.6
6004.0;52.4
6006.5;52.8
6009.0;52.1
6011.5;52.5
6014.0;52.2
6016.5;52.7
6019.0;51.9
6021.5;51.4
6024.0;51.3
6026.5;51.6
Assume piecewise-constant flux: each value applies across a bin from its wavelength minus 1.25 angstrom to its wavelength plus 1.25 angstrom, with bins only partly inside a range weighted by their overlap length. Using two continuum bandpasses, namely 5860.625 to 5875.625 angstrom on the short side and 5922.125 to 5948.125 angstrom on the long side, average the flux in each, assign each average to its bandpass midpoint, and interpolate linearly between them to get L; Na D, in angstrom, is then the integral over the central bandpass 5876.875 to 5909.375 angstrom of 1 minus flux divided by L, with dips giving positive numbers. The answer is 1.8 angstrom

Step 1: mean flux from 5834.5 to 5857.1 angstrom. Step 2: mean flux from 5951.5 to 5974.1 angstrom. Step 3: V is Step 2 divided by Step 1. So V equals 0.98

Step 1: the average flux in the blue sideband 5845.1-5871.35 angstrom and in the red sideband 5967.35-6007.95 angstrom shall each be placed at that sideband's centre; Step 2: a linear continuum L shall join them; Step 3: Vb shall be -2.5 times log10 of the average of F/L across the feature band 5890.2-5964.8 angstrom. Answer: 0.014 mag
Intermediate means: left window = 53.5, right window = 53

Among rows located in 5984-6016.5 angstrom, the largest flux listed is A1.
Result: 54.6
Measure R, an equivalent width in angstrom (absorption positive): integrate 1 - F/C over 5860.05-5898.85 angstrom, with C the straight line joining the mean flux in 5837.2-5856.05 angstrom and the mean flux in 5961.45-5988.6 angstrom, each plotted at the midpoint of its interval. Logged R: 1.6 angstrom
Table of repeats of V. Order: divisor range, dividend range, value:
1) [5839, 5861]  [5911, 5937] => 1.00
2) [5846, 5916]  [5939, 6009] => 1.02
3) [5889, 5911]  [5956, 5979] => 1.07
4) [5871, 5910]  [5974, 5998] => 1.03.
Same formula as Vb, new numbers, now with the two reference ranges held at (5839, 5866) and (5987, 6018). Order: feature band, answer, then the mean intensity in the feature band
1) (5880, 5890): 0.04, 51.5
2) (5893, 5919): 0.03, 51.8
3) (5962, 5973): -0.02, 53.9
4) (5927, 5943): 0.00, 53.5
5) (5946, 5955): 0.00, 53.1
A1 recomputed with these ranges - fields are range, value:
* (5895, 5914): 54.4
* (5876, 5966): 54.9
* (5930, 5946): 54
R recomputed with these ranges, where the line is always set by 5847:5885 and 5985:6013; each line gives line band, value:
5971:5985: 0.1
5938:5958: 0.0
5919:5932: -0.1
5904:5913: -0.1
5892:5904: 1.0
